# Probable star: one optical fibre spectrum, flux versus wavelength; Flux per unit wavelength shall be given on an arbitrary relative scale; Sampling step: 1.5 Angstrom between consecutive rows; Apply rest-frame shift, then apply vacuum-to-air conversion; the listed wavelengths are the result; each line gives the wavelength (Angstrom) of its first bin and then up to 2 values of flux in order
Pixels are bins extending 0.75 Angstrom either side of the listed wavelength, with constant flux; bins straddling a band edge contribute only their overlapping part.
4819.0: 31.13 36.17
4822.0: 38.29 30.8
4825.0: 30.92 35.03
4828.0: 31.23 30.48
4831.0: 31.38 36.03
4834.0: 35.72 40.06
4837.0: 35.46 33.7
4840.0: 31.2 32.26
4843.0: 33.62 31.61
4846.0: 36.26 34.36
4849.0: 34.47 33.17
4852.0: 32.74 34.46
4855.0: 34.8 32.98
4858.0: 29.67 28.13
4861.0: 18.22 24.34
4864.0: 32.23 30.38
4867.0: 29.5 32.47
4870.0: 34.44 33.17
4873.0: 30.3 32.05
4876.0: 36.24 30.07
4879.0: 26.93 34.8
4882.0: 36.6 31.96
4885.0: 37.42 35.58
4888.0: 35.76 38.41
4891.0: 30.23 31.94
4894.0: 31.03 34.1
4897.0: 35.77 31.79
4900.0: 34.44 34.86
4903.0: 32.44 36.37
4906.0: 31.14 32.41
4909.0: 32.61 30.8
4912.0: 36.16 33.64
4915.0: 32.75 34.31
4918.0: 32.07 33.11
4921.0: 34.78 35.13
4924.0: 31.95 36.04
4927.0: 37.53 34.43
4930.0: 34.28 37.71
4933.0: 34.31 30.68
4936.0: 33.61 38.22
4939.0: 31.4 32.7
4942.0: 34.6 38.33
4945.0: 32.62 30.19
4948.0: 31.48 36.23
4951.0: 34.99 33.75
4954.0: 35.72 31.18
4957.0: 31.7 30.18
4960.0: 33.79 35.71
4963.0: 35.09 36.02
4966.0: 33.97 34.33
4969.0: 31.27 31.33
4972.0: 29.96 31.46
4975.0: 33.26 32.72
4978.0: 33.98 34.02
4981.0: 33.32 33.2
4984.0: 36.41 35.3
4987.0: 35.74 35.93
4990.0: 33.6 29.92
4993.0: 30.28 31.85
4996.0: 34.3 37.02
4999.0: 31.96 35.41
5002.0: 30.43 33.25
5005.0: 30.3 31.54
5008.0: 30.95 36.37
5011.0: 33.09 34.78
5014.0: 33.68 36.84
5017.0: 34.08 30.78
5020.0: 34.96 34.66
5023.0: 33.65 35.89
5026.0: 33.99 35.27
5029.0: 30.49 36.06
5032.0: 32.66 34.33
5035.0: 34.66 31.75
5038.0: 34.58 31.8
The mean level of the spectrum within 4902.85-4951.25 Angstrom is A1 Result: 33.9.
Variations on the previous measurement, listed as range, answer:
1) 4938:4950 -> 33.5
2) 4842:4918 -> 32.7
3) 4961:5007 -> 33.3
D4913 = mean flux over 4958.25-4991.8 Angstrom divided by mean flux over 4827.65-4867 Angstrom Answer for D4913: 1.0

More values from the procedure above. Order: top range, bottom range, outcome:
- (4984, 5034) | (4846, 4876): 1.07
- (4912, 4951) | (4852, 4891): 1.07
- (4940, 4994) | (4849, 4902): 1.03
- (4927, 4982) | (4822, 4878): 1.04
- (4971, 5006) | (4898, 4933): 0.98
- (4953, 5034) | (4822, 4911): 1.02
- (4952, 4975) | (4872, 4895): 0.99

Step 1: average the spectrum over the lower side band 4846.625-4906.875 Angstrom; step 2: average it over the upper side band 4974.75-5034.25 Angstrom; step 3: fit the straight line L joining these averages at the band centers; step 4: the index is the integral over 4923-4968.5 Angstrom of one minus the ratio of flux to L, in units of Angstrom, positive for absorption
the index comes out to -1.3 Angstrom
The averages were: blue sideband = 32.5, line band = 34.1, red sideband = 33.7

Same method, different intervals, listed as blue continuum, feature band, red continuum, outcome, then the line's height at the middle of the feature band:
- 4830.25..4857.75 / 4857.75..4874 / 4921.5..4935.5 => 2.3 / 34.2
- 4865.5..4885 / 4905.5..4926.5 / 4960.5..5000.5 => -0.3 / 32.9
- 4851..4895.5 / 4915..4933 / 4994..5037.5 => -1.1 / 32.6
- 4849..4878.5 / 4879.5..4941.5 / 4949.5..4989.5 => -3.4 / 32.2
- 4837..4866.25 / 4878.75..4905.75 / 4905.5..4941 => -0.9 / 32.9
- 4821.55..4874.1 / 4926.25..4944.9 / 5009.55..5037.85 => -0.9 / 33.2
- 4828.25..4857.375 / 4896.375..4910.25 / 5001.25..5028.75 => 0.1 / 33.7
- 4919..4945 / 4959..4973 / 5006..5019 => 0.3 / 34.2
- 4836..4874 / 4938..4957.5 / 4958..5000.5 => -0.3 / 33.1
